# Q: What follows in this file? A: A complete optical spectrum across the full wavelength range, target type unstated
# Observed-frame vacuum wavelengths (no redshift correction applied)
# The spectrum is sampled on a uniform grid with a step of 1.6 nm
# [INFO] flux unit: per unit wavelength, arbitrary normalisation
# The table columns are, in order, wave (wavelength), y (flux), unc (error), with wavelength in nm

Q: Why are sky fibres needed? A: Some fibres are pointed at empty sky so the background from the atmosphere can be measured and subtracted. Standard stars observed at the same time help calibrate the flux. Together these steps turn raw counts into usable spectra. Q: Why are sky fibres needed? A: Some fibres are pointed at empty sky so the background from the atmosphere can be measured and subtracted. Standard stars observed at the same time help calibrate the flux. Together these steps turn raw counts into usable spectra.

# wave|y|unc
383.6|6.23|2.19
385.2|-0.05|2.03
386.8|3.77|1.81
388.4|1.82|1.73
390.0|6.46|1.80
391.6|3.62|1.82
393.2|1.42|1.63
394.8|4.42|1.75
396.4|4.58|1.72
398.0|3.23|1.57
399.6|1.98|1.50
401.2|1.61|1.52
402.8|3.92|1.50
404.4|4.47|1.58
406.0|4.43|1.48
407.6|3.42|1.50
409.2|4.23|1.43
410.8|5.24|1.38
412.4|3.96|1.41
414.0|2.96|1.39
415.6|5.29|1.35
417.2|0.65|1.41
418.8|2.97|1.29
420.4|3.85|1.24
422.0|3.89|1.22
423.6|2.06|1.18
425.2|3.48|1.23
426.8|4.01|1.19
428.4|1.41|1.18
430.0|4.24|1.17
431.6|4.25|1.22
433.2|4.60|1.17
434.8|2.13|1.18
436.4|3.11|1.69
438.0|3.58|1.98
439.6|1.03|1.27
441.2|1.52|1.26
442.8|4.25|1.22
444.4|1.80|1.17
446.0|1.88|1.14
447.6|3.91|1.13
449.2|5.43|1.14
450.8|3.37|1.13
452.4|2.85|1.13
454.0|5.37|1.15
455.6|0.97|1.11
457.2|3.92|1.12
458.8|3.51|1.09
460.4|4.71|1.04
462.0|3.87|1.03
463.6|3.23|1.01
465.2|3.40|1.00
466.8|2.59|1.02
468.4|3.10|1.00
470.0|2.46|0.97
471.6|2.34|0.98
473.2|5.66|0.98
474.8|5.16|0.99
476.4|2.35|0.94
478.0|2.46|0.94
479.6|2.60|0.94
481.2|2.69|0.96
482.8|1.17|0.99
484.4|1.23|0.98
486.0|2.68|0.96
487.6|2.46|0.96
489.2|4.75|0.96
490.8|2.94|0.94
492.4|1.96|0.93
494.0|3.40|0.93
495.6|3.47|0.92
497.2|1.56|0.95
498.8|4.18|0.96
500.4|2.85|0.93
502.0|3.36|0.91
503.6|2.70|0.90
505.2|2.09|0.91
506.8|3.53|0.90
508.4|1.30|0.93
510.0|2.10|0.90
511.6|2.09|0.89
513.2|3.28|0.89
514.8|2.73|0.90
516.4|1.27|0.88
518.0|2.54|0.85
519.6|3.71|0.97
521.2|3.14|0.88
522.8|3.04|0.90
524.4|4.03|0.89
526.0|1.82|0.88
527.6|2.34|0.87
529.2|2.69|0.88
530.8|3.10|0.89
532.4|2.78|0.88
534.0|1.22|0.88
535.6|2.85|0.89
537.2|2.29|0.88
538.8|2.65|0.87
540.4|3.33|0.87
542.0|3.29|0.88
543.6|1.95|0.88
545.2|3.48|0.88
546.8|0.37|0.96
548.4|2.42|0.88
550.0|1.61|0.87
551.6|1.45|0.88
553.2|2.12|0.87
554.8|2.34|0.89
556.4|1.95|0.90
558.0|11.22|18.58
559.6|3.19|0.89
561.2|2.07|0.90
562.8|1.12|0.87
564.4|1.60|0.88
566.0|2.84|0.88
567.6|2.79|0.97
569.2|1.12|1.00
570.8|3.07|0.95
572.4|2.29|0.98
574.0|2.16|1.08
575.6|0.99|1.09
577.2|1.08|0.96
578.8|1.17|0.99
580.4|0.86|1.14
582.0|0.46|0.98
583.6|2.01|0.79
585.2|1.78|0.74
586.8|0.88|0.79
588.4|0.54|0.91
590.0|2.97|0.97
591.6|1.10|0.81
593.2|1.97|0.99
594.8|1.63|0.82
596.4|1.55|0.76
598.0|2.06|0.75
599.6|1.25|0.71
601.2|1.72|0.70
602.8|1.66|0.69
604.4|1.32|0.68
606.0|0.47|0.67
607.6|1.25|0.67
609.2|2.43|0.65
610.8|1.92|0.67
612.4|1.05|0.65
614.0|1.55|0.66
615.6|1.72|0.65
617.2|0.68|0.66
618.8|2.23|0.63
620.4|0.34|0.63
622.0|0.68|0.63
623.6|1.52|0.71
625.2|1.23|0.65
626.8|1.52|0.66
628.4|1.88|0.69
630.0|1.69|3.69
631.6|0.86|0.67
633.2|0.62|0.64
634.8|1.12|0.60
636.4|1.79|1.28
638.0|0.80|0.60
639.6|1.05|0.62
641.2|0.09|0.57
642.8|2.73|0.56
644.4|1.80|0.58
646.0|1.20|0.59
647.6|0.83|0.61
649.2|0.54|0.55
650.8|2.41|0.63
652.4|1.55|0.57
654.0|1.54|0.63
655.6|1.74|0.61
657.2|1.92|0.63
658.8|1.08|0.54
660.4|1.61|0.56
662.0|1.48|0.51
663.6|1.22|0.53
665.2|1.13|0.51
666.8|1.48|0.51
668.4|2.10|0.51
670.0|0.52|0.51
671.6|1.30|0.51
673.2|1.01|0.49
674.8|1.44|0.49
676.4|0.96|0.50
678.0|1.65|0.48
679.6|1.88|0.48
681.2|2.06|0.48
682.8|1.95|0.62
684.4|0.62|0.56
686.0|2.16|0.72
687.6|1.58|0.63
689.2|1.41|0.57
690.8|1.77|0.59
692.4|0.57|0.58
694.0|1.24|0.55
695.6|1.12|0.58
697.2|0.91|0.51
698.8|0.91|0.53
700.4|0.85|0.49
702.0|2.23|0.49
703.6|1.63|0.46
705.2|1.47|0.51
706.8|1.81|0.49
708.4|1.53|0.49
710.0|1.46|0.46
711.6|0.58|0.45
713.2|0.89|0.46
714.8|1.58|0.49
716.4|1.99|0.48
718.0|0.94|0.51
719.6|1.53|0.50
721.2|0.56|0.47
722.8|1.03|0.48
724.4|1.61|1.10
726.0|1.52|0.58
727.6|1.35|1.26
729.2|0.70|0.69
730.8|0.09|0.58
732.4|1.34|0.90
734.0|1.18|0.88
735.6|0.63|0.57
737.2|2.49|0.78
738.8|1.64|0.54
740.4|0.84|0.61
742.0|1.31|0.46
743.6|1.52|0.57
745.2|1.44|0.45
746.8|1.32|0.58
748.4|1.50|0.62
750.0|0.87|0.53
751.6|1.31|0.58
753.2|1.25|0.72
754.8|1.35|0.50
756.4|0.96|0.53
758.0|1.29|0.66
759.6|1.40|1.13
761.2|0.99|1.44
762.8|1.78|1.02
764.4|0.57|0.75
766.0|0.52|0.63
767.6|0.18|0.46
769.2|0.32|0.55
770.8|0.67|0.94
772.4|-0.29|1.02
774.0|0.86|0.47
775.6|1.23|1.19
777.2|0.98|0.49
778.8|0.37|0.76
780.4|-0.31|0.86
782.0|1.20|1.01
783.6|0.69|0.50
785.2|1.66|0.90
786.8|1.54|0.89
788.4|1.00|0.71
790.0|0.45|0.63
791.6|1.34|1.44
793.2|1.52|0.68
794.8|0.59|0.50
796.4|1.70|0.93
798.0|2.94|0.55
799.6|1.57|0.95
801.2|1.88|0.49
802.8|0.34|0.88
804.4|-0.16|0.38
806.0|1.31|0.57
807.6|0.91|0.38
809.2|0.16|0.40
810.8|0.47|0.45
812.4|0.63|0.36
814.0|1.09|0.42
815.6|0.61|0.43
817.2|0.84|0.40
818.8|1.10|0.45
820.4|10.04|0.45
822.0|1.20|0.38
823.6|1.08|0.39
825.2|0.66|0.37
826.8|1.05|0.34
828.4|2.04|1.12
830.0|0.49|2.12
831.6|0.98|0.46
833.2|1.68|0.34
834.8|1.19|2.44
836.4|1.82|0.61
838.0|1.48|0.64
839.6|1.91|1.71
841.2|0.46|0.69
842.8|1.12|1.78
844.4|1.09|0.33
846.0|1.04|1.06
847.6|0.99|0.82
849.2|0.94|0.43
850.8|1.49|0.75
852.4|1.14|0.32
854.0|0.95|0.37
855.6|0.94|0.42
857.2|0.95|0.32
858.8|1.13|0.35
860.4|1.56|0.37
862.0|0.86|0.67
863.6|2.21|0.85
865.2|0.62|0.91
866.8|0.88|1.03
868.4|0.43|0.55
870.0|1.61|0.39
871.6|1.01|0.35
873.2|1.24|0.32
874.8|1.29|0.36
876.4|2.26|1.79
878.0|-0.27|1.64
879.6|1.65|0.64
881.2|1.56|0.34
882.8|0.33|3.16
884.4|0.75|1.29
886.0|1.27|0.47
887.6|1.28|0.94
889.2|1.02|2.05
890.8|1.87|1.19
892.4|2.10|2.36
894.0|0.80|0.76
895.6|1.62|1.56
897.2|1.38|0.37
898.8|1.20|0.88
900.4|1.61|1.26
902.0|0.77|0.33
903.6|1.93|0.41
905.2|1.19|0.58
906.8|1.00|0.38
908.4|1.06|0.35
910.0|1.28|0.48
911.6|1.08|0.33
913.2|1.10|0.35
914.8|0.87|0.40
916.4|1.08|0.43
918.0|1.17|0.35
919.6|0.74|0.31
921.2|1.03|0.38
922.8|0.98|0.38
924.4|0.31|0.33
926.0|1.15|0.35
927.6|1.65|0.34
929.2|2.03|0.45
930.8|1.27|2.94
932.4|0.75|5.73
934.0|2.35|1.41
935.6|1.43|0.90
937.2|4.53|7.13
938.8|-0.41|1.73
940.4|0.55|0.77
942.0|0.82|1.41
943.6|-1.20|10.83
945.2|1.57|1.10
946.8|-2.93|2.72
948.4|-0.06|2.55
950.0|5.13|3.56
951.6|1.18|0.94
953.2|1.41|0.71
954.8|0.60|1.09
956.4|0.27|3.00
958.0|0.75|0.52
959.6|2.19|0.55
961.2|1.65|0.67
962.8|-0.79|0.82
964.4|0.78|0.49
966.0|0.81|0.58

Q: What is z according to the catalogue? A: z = 1.200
